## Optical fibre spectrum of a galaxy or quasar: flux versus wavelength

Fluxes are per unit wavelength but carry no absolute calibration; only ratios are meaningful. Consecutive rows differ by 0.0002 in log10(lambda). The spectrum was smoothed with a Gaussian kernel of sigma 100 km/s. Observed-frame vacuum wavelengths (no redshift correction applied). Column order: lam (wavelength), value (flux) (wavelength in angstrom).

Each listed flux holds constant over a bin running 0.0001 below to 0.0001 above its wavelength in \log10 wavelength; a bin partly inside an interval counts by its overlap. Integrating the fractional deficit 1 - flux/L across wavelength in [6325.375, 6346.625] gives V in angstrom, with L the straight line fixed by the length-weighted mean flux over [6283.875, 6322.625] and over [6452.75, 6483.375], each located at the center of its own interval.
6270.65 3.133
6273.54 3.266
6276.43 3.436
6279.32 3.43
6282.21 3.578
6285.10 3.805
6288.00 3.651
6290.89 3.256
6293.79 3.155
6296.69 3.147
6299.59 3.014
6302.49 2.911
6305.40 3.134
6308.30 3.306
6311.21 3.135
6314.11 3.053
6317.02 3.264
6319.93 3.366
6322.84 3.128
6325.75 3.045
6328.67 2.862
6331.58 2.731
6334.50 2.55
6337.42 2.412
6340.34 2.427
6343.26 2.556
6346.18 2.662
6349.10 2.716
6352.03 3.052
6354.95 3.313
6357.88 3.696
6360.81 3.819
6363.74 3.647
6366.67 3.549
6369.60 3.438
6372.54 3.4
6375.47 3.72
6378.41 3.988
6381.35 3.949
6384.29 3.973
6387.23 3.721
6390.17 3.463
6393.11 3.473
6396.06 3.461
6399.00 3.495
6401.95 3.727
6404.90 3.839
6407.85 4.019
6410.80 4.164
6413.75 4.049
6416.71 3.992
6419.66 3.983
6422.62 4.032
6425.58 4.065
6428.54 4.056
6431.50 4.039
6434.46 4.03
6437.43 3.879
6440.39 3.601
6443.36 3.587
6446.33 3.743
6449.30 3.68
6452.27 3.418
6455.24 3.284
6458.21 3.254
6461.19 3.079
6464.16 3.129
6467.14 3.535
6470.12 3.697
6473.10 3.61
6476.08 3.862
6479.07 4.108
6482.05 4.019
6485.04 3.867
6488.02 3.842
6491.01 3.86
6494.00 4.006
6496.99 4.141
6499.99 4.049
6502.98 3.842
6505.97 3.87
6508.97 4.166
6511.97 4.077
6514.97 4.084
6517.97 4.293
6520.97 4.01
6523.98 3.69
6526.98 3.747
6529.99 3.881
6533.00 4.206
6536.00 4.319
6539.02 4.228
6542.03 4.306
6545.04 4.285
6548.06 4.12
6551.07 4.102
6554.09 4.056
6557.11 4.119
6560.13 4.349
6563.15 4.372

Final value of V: 4.3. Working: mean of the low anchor 3.24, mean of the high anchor 3.55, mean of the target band 2.63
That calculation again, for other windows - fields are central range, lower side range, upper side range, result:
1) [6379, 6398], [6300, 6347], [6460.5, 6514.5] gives -2.4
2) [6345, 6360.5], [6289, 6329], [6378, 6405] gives 1.3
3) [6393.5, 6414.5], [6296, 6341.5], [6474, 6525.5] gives -2.1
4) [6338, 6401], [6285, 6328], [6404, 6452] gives 3.2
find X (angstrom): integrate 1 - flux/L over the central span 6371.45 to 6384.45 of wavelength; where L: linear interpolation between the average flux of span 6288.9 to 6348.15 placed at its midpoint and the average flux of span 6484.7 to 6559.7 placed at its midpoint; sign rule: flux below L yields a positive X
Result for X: -2.1 angstrom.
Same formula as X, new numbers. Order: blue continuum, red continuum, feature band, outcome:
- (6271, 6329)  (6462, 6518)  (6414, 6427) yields -1.3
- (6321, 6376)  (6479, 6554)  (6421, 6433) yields -1.8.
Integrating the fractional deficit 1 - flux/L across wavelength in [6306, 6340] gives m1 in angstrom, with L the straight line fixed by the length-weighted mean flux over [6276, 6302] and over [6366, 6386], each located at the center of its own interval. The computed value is 5.2 angstrom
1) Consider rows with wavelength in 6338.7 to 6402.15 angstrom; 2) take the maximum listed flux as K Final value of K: 3.988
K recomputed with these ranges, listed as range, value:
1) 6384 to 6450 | 4.164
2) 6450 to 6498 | 4.141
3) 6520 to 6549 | 4.319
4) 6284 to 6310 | 3.805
